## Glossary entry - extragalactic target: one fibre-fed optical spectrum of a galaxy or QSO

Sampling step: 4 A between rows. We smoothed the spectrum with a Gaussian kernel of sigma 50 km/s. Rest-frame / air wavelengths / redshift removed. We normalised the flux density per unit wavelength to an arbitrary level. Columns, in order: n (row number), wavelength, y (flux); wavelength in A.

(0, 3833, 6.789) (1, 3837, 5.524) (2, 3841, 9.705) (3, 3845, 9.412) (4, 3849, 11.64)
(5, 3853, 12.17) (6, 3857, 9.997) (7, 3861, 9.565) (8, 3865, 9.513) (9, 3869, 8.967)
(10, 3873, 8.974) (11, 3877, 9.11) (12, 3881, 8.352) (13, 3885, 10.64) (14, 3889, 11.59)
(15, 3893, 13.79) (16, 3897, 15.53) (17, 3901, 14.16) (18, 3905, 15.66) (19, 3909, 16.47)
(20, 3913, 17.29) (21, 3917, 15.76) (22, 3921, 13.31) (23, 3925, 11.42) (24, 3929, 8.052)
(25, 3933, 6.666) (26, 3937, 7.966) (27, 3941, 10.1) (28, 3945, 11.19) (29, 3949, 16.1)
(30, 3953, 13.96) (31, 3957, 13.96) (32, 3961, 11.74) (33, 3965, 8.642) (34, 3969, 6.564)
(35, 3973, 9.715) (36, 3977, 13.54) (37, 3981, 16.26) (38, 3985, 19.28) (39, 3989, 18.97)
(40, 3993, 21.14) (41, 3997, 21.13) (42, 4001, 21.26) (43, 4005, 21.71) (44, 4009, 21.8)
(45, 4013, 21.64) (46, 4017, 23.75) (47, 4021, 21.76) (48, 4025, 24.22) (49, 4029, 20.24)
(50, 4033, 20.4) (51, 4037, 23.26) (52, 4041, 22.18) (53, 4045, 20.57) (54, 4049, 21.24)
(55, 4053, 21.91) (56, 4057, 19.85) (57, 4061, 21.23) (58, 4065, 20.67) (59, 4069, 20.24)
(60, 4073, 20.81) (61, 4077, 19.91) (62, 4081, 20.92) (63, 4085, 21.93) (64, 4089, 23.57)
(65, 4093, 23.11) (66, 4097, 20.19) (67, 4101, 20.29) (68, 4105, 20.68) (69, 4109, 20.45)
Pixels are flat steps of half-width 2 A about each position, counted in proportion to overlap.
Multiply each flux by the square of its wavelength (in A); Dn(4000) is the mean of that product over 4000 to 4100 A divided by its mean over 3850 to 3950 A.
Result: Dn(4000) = 1.99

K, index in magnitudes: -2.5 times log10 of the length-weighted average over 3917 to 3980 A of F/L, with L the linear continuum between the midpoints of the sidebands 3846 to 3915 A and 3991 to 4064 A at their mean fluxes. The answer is 0.42 mag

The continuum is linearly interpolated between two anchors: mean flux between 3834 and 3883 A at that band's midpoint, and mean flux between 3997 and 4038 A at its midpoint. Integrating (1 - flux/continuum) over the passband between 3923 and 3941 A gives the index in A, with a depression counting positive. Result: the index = 7.6 A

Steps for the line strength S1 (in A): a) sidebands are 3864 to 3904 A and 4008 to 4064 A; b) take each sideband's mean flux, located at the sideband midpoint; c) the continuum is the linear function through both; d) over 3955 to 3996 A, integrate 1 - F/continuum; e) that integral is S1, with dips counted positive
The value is 8.2 A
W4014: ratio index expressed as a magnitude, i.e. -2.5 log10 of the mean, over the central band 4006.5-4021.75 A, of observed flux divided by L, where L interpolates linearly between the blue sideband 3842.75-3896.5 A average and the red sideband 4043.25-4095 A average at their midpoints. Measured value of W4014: -0.22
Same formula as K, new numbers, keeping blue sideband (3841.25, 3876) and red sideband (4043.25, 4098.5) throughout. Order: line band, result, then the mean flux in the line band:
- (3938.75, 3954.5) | 0.15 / 12.7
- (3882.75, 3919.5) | -0.18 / 14.5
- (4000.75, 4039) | -0.19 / 22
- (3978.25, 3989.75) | -0.07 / 17.8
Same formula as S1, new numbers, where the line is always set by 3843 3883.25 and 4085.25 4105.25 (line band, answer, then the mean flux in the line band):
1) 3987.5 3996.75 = -2.2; 20.3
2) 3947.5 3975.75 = 6.2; 11.5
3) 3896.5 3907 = -3.0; 15.1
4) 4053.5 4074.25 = -0.6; 20.6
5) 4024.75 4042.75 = -3.2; 21.8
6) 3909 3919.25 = -3.4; 16.4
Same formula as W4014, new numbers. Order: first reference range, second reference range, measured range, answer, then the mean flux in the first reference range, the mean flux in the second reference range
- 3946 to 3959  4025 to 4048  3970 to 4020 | -0.046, 14.4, 21.6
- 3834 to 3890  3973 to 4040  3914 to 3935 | 0.234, 9.57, 20.3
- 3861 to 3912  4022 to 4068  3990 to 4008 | -0.139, 11.9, 21.4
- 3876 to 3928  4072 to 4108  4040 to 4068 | -0.069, 13.3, 21.3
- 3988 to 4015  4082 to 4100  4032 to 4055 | -0.004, 21.2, 22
